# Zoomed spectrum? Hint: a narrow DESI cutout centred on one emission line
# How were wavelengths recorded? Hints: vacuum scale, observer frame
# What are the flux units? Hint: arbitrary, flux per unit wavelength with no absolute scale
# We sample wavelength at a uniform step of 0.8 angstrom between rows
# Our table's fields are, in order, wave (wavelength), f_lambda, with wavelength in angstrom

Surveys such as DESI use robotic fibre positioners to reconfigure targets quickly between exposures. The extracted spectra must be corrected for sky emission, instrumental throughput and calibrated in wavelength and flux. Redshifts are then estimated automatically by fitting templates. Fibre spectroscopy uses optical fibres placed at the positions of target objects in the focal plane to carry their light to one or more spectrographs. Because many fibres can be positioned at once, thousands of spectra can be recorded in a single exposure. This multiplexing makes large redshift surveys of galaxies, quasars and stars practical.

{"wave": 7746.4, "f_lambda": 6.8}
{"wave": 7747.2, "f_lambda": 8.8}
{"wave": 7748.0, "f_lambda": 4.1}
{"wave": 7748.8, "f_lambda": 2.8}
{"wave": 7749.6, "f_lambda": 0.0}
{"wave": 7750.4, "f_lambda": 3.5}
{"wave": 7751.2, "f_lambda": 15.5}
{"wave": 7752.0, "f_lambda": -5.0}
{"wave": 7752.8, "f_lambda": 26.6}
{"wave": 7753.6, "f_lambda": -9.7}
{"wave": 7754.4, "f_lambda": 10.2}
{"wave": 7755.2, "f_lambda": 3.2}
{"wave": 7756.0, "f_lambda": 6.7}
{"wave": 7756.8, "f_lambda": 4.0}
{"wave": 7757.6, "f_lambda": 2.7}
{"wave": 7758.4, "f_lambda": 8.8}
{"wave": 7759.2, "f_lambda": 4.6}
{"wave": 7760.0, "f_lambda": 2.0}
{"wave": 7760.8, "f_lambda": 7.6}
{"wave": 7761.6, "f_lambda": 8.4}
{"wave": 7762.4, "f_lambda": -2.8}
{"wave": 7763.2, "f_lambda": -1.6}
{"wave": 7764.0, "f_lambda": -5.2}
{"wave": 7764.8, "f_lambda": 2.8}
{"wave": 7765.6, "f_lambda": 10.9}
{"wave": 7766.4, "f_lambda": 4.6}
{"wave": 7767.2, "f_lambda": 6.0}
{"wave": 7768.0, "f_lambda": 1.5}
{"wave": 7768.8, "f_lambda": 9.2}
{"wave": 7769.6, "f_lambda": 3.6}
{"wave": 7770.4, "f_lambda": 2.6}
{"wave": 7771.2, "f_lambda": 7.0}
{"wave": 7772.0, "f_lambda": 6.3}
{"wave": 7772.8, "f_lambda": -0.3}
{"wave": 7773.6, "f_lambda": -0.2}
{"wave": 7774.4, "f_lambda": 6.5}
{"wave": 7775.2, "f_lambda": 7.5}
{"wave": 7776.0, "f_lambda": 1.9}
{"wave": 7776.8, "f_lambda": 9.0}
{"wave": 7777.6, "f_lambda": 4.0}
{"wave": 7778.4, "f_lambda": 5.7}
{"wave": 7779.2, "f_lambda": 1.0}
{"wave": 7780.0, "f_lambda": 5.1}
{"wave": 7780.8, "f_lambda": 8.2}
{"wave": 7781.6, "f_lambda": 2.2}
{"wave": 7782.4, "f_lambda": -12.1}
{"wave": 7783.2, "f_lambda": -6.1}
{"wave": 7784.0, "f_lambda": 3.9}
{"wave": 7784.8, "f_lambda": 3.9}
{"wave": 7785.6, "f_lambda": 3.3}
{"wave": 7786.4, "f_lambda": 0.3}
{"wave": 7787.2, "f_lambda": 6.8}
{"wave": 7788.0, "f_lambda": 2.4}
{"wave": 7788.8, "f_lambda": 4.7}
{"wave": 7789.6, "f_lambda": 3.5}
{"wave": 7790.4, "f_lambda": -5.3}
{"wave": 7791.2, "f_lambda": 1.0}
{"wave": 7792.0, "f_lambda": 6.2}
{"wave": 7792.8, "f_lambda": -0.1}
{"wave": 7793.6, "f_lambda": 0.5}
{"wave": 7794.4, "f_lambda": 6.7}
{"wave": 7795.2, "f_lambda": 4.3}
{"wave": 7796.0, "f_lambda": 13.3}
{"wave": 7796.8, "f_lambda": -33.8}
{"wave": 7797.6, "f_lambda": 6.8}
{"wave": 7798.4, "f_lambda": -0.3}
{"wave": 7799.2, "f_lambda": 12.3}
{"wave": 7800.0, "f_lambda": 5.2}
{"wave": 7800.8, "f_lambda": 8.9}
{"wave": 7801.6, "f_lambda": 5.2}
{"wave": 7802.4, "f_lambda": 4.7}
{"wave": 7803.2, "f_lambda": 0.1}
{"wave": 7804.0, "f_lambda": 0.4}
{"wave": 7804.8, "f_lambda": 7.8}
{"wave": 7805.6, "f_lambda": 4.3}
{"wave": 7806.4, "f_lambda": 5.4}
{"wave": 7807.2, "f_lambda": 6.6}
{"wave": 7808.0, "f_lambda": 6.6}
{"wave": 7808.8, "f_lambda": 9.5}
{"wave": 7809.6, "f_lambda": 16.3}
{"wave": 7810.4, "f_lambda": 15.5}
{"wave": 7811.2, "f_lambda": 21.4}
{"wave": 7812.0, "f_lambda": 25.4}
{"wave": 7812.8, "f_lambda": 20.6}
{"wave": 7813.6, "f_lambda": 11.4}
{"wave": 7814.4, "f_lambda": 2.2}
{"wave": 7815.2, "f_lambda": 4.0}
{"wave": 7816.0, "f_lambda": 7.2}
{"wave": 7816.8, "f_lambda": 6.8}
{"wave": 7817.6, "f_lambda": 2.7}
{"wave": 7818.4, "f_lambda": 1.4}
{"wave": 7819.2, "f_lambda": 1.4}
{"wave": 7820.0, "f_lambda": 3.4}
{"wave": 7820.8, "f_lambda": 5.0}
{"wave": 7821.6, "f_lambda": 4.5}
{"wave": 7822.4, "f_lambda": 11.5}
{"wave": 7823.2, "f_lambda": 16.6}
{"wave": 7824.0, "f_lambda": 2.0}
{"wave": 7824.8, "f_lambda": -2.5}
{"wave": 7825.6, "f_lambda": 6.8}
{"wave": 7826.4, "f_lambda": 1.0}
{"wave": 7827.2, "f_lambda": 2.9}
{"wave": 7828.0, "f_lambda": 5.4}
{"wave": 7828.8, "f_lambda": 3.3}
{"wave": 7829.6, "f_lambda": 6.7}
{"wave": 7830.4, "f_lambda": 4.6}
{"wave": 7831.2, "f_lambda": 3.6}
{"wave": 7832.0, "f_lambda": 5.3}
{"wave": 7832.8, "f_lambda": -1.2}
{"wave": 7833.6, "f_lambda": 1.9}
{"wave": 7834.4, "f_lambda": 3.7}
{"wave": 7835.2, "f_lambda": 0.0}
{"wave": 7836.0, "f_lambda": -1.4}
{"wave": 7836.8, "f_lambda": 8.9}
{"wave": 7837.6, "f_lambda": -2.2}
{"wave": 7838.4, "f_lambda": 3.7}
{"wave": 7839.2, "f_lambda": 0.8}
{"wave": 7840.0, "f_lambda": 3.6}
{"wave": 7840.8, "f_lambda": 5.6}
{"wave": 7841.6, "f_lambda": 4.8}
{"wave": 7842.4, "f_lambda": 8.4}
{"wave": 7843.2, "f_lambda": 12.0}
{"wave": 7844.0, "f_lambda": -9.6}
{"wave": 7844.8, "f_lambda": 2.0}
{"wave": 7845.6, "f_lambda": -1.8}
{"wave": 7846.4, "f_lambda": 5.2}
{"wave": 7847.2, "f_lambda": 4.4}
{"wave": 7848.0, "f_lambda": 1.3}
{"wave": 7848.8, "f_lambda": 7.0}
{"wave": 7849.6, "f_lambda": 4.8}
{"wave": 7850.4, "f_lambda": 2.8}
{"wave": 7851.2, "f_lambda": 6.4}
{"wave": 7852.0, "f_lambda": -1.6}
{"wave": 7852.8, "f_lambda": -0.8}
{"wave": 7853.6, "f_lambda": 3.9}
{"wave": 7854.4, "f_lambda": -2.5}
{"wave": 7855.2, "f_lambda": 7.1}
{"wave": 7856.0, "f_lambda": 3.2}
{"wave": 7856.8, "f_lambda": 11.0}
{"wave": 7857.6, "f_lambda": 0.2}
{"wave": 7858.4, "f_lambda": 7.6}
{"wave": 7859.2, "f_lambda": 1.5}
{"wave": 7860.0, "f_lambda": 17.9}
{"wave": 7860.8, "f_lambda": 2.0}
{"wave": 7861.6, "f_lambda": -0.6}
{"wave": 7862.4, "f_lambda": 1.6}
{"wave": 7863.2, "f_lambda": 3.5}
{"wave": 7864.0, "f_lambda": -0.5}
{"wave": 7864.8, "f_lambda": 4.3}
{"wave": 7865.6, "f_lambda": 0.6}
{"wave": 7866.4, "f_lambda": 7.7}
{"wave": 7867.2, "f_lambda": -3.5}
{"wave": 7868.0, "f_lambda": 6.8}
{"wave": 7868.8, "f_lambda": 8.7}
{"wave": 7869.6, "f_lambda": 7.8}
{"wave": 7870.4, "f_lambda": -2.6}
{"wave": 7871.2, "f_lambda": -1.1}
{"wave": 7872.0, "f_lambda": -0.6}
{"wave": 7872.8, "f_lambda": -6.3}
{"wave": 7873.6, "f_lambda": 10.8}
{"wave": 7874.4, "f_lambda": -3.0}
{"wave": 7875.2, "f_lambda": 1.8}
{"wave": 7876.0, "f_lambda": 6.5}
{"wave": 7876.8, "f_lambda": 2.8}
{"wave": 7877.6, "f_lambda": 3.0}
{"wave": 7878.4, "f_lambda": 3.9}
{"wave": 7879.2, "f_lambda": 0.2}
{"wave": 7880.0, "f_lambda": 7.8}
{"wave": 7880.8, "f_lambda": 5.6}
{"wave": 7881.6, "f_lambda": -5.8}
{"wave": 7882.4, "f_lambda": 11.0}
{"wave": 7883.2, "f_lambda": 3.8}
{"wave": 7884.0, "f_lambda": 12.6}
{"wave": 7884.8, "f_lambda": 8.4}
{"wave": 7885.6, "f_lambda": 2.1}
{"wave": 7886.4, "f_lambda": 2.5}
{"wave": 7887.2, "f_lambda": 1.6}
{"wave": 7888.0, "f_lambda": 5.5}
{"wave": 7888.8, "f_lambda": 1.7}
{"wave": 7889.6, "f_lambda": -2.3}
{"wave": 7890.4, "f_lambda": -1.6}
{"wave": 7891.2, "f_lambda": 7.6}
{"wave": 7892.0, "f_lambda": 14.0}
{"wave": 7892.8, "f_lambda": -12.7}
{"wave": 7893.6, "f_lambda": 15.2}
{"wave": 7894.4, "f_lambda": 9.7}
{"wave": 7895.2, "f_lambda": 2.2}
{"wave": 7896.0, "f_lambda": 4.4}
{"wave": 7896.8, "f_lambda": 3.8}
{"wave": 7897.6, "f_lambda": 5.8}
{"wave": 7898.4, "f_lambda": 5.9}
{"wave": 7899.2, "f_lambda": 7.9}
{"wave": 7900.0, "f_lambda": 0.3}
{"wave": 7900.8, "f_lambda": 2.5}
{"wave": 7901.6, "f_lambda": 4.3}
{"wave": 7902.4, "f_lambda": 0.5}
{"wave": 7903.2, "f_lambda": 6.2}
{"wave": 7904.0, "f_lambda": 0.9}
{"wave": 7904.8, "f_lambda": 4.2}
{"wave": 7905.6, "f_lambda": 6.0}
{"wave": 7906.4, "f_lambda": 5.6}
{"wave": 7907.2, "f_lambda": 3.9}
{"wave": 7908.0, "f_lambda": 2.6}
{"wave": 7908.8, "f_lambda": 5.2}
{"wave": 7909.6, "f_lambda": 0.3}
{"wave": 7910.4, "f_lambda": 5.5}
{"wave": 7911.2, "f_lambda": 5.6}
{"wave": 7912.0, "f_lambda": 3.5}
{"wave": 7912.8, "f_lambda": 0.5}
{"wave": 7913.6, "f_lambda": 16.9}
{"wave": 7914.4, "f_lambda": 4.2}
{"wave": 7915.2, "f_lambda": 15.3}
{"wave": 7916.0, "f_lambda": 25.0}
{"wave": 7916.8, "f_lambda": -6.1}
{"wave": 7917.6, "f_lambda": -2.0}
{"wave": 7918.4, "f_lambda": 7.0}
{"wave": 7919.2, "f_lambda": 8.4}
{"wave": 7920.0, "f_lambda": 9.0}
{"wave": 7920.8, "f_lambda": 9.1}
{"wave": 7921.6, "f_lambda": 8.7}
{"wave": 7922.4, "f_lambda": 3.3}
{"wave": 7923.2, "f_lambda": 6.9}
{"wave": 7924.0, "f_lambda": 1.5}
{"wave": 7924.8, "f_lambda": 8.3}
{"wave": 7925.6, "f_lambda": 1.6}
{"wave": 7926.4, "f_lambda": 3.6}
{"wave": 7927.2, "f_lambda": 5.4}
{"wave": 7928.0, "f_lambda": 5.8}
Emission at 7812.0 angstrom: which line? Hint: H-gamma 4340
